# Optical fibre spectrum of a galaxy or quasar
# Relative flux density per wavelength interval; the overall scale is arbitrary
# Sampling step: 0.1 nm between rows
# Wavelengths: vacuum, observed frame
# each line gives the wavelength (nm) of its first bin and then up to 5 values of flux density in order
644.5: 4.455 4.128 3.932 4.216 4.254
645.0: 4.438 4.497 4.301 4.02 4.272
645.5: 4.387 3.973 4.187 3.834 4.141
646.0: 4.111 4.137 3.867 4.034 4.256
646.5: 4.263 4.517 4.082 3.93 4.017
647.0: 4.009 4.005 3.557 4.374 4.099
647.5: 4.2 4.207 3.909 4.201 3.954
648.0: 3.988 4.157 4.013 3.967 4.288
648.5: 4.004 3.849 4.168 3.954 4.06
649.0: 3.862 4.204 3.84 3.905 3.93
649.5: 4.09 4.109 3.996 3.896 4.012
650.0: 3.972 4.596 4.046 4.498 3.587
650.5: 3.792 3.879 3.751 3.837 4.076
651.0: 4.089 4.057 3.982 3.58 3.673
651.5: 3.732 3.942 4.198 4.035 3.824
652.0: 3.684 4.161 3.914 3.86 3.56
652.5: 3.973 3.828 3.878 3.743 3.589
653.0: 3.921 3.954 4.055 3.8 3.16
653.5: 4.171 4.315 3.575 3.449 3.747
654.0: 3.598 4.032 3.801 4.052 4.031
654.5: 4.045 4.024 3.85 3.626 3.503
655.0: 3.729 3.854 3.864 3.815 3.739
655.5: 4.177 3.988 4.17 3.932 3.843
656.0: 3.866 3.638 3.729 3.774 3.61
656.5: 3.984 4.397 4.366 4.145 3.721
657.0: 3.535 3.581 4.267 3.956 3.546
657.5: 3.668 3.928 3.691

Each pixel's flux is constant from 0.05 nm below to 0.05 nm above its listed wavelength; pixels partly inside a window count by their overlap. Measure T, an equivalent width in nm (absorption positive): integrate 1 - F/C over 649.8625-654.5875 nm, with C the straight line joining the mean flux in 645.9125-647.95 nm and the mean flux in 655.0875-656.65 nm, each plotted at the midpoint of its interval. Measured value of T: 0.10 nm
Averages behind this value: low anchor 4.09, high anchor 3.9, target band 3.9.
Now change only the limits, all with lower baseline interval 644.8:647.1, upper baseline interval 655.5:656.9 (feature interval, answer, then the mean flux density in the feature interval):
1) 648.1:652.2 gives 0.10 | 3.98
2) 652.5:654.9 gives 0.10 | 3.83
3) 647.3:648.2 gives 0.00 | 4.1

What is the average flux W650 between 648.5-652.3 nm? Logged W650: 3.97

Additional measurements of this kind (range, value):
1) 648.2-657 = 3.91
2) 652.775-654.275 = 3.8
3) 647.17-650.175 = 4.05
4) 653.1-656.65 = 3.86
